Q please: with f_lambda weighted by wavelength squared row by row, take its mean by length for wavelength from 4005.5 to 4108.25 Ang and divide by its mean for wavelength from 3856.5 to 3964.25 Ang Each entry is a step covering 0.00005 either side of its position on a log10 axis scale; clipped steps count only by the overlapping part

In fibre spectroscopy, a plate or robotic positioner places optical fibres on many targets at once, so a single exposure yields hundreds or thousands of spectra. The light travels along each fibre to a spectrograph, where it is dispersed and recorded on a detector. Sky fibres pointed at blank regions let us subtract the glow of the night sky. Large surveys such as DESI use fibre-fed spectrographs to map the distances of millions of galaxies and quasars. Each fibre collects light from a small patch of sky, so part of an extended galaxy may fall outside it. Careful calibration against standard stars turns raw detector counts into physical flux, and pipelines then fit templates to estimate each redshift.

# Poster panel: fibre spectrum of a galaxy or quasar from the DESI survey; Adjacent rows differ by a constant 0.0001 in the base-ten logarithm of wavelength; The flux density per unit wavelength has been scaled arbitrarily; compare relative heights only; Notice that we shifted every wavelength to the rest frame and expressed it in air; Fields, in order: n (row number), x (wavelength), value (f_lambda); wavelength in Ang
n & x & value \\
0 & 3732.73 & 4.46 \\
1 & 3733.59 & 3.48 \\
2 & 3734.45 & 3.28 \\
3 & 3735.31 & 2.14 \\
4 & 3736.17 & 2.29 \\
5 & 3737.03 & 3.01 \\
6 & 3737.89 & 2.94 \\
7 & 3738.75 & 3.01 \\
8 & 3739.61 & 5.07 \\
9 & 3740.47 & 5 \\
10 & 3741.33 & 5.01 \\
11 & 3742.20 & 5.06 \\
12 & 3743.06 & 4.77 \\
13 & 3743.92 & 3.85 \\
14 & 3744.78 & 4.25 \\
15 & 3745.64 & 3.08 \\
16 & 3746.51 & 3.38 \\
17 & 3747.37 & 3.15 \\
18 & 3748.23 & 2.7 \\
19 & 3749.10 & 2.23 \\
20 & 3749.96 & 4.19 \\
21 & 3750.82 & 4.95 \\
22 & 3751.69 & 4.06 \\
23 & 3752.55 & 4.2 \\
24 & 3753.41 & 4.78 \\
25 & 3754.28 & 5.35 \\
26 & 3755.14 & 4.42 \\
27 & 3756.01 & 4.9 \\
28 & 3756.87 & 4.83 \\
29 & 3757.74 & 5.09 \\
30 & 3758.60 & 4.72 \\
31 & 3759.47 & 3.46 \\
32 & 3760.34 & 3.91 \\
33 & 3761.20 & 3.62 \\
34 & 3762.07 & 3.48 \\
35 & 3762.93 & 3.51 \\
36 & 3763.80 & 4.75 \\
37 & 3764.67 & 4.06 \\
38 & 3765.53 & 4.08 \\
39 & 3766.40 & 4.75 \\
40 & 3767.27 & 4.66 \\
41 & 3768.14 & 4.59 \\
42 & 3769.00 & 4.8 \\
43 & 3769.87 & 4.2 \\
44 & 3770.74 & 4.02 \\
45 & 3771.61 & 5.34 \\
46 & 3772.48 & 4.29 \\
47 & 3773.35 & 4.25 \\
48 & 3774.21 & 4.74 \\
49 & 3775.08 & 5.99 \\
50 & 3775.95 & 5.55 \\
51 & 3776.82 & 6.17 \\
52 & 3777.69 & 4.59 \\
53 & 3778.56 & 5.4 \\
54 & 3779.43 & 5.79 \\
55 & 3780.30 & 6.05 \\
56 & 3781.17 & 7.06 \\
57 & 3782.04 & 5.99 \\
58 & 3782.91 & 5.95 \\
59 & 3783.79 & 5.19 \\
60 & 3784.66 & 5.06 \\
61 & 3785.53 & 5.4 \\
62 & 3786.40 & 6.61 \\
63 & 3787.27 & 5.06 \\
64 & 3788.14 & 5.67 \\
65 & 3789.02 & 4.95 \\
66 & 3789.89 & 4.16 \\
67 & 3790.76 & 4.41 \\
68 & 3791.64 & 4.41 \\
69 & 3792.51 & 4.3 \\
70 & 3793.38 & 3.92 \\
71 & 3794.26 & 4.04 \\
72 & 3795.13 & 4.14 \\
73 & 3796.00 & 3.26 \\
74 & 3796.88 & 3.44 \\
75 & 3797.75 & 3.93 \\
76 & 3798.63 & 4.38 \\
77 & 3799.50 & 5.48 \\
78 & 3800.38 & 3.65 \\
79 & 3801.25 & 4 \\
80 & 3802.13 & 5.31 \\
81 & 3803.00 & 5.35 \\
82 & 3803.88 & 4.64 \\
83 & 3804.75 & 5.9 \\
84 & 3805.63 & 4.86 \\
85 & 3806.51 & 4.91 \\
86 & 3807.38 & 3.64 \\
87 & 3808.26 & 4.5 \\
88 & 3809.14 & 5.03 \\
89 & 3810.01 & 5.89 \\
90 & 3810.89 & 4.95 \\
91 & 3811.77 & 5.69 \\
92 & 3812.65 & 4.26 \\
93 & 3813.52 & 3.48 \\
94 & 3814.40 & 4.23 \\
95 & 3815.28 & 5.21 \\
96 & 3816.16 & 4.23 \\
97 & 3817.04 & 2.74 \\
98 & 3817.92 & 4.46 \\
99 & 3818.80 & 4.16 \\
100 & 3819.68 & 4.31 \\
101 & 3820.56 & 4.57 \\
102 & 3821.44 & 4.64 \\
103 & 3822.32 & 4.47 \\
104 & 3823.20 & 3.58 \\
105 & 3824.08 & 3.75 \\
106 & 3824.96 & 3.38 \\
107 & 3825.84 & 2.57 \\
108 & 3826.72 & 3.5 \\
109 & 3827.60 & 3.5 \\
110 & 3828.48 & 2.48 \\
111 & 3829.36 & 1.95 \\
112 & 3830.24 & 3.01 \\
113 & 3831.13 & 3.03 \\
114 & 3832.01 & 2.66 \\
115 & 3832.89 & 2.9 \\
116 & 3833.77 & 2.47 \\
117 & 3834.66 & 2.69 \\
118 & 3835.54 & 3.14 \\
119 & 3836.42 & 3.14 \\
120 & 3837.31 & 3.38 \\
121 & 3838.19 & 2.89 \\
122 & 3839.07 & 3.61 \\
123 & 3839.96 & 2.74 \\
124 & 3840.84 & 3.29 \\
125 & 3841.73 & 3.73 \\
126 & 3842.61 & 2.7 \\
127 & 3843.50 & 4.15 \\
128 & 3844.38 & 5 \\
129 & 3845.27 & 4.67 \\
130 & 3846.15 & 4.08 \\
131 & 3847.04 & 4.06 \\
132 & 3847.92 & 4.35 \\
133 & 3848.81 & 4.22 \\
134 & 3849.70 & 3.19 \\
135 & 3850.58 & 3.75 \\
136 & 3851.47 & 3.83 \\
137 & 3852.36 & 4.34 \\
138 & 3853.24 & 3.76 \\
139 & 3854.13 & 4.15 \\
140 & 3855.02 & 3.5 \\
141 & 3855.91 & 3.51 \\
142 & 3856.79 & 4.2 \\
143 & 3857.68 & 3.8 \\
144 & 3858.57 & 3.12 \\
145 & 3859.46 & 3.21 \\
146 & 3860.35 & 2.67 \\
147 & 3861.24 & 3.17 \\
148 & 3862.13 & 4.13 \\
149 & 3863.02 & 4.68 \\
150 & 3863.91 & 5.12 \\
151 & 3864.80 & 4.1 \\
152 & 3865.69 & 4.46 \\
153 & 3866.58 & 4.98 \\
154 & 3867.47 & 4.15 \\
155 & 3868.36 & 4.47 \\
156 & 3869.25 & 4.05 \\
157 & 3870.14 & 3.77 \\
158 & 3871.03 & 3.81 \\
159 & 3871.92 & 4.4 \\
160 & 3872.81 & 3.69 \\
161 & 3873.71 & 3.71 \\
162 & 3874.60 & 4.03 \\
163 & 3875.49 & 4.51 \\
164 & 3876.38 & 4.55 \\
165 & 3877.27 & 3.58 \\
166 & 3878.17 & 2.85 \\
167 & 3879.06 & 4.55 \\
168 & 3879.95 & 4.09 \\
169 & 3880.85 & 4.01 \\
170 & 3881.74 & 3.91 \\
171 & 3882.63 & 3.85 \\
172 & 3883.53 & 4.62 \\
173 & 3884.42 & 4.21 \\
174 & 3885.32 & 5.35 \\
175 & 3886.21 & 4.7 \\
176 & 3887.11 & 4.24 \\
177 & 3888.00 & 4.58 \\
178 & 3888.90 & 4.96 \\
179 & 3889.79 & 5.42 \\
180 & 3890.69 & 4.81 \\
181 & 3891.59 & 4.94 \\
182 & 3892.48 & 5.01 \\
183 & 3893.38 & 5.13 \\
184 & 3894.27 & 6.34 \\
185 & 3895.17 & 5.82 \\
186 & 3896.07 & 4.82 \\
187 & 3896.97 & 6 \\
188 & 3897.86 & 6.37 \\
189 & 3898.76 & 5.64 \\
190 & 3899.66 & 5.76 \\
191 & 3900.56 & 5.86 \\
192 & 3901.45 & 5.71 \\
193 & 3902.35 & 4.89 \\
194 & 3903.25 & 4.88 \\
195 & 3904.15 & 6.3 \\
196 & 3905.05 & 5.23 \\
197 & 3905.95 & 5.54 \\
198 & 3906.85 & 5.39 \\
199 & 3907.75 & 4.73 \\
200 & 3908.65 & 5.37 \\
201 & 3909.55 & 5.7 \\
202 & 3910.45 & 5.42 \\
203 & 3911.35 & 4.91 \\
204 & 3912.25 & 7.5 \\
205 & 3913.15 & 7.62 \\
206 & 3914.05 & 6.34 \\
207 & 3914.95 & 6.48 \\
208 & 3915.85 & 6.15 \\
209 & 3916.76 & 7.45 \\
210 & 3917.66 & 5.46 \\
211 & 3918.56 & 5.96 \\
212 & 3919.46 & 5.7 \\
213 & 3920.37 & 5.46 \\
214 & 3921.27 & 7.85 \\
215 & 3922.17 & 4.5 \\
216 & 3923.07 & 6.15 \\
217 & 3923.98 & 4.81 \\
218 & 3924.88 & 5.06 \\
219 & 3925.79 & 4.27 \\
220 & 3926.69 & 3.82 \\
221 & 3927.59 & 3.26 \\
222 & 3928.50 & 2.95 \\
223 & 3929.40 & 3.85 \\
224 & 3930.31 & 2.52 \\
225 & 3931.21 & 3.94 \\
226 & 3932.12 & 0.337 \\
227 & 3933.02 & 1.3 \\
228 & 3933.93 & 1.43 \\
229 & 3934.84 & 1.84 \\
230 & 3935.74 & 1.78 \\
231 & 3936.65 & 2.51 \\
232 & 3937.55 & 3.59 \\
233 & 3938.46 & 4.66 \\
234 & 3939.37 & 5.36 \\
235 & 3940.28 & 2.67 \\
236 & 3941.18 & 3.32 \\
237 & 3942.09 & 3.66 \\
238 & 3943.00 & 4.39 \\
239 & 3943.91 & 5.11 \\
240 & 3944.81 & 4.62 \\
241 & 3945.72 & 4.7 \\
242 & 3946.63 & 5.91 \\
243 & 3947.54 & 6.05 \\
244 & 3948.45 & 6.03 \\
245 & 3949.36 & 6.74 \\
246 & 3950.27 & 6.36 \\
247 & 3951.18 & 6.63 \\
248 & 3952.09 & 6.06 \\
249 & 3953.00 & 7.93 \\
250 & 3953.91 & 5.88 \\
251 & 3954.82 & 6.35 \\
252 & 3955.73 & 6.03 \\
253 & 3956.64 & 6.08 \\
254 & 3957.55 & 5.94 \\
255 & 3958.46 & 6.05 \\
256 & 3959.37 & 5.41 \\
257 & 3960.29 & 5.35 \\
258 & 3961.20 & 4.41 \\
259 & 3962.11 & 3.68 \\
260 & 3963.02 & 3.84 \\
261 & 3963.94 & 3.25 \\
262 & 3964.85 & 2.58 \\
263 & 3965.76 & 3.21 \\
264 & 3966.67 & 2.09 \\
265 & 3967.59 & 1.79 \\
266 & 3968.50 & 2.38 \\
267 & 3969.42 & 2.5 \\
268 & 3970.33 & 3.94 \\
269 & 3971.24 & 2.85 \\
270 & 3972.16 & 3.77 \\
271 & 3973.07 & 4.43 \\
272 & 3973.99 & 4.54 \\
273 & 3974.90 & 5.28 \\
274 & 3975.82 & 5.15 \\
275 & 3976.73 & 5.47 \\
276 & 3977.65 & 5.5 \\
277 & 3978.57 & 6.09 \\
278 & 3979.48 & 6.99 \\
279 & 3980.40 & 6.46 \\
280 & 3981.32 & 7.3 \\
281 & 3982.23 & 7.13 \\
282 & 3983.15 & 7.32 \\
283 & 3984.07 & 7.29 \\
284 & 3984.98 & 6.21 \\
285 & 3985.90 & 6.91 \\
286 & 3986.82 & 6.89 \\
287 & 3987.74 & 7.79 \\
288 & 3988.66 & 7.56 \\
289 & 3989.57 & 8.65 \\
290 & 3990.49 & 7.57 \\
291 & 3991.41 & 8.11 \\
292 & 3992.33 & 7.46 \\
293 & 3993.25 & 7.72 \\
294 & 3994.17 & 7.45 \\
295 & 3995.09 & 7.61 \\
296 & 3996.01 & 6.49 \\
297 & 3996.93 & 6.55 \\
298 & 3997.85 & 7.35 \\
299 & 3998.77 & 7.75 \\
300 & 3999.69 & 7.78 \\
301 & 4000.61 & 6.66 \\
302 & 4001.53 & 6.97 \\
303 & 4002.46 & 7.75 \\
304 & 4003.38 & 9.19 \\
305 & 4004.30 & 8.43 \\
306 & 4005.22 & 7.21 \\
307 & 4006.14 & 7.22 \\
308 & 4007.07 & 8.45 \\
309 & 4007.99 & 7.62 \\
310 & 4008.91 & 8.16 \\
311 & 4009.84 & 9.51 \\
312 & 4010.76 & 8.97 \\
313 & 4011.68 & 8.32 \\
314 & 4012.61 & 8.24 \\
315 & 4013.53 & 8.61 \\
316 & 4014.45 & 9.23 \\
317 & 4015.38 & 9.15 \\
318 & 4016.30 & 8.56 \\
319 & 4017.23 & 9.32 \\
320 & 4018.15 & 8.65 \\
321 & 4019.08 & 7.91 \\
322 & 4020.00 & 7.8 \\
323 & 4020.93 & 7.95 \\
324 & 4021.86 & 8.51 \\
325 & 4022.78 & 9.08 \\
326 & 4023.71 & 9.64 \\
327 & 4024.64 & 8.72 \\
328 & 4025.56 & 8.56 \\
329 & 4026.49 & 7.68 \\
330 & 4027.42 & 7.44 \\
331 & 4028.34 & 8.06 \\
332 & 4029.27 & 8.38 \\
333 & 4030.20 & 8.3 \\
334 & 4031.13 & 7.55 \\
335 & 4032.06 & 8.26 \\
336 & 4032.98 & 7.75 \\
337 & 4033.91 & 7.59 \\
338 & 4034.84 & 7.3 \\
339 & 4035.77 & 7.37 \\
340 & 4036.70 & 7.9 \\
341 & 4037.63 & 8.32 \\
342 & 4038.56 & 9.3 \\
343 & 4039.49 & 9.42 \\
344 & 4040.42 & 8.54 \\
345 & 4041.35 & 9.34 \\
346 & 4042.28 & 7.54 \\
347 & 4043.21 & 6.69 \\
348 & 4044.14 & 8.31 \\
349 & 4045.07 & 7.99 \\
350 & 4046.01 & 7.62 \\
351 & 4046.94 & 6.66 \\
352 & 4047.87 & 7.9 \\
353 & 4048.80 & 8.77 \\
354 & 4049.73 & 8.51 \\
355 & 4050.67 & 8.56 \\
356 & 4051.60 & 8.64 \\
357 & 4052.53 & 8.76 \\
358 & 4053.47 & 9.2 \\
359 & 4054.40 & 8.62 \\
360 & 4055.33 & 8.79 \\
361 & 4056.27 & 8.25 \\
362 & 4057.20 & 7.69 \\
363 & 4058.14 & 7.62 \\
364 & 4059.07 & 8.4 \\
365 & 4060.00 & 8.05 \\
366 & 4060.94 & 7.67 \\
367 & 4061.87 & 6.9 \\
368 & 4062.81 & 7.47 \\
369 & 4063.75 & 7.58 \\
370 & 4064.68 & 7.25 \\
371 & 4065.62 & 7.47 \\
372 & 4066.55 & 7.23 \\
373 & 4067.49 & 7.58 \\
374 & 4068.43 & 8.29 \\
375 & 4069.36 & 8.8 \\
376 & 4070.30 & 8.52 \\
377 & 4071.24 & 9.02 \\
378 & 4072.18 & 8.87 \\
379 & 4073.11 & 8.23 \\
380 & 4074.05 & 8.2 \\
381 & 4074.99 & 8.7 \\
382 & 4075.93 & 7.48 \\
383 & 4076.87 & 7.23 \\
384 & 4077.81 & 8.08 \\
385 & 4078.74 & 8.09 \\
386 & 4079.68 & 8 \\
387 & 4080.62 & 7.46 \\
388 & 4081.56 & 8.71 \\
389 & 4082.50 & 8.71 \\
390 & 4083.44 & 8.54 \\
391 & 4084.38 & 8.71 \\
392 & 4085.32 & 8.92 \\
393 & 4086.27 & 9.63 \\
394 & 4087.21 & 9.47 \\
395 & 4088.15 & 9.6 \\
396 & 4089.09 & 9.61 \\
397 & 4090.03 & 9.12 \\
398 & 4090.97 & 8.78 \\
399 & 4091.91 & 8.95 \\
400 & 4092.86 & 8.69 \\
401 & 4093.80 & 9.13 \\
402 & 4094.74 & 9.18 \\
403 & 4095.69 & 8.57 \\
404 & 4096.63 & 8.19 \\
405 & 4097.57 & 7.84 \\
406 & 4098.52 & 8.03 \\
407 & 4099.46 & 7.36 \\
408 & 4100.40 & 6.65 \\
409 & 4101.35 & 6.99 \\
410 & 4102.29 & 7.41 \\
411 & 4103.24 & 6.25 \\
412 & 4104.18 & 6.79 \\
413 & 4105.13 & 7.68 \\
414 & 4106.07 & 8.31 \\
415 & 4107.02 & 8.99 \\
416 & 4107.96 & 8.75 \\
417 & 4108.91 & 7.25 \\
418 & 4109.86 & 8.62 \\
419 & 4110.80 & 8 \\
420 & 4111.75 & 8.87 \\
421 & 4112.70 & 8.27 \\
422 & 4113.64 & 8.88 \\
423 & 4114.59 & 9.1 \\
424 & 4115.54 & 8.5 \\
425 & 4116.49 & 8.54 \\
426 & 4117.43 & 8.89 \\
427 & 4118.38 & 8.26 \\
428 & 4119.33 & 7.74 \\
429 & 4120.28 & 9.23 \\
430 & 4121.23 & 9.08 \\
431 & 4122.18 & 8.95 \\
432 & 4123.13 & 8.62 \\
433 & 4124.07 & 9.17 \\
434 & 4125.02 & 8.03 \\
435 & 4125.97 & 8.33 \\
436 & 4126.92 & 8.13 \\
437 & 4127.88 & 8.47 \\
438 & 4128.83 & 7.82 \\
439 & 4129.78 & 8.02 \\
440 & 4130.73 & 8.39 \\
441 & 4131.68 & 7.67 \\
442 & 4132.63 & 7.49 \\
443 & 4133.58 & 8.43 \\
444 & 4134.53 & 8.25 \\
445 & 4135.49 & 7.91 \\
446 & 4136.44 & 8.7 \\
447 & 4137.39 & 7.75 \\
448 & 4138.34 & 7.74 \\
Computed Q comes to 1.86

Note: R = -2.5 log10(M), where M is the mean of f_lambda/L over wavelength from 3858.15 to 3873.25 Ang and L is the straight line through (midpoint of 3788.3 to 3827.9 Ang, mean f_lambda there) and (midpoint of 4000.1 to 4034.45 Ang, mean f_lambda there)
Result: 0.33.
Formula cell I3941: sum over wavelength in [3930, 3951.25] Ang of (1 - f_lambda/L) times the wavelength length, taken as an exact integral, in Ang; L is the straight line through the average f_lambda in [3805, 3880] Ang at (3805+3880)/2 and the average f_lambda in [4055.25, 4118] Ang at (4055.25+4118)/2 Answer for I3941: 6.46 Ang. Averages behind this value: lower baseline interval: 3.87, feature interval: 3.94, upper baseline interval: 8.23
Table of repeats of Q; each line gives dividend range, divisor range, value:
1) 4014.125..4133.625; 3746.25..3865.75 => 2.25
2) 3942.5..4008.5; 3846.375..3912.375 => 1.38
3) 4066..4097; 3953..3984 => 1.85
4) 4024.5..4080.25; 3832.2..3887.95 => 2.30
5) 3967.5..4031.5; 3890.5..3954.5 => 1.50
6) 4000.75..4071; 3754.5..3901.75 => 2.09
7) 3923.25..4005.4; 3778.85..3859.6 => 1.38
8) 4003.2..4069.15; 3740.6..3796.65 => 2.04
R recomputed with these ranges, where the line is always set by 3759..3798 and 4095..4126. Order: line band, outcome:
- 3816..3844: 0.486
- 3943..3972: 0.340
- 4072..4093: -0.091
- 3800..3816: 0.066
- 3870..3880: 0.402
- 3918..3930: 0.269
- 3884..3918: 0.087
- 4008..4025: -0.198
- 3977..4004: -0.047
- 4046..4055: -0.110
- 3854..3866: 0.411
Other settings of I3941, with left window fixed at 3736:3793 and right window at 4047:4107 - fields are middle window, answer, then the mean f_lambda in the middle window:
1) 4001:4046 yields -3.99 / 8.26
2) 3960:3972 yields 6.44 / 3.21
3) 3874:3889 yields 4.26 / 4.25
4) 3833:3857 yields 8.18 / 3.64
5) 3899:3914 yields 1.28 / 5.69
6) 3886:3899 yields 1.73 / 5.26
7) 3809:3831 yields 5.19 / 3.97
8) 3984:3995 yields -0.44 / 7.48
